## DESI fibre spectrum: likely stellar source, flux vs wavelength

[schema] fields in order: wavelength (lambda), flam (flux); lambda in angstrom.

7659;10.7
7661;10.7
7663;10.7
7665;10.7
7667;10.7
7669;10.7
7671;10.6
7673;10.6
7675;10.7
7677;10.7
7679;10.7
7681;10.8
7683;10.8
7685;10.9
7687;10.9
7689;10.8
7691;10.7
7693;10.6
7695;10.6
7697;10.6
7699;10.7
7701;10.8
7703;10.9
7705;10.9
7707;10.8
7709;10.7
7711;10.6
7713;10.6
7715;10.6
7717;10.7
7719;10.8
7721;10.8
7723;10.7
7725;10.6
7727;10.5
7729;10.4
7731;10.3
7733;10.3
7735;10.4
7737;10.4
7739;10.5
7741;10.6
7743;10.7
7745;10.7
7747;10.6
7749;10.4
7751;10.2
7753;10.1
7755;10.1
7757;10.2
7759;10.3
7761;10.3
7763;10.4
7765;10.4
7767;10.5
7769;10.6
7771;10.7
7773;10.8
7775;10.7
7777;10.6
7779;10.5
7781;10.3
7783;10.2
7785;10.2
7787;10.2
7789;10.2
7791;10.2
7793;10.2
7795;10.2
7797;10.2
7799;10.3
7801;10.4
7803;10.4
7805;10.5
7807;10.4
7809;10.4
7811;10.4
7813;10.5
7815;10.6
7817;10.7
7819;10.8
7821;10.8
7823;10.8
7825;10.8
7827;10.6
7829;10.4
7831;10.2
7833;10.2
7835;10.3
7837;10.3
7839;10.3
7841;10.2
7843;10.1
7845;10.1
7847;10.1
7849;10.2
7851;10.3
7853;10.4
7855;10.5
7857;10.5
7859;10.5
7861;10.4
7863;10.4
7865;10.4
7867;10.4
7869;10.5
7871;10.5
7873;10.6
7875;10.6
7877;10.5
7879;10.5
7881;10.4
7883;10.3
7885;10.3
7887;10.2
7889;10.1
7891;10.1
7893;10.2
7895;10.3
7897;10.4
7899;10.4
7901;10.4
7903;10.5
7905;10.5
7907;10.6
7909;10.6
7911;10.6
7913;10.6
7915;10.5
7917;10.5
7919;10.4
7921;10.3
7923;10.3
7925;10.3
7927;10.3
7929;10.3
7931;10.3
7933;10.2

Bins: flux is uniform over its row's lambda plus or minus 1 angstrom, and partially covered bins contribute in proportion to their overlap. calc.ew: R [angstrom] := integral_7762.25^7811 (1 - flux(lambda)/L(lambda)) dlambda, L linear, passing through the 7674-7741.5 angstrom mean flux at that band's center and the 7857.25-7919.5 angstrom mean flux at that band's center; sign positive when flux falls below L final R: 0.7 angstrom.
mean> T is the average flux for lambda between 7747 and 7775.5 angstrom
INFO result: 10.4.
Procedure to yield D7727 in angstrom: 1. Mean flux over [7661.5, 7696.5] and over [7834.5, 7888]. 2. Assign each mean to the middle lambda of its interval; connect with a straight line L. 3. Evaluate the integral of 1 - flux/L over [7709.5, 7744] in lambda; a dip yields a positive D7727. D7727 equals 0.2 angstrom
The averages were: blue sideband 10.7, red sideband 10.4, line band 10.6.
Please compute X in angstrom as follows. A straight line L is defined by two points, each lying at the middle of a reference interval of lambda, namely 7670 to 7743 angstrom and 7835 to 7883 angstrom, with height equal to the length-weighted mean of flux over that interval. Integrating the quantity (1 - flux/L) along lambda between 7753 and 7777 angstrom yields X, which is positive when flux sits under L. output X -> 0.23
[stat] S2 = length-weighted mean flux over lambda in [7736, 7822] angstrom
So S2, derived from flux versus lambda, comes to 10.4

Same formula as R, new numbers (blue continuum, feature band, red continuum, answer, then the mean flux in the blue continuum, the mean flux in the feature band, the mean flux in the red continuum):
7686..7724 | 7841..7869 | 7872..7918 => 0.4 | 10.7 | 10.3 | 10.4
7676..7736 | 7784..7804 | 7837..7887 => 0.5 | 10.7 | 10.3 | 10.4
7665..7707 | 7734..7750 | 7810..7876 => 0.1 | 10.7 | 10.5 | 10.4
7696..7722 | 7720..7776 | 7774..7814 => 0.4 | 10.7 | 10.5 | 10.3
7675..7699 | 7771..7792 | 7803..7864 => 0.3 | 10.7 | 10.4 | 10.4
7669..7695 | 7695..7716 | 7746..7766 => -0.2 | 10.7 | 10.7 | 10.3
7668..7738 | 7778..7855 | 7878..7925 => 1.0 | 10.7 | 10.4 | 10.4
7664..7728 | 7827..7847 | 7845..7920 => 0.5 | 10.7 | 10.2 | 10.4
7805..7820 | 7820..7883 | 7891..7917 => 0.6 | 10.5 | 10.4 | 10.5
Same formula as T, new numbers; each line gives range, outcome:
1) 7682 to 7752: 10.6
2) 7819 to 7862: 10.4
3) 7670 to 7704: 10.7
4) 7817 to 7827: 10.8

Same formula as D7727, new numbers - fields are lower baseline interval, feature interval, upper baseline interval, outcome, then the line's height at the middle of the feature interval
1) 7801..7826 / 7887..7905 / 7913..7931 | 0.2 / 10.4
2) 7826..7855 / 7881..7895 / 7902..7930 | 0.2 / 10.4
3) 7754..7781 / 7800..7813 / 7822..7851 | 0.0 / 10.4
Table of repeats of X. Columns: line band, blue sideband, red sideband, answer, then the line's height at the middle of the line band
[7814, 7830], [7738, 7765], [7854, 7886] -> -0.4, 10.4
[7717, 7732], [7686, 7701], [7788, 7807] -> 0.0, 10.6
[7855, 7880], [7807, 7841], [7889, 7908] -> -0.2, 10.4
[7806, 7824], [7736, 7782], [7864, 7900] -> -0.3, 10.4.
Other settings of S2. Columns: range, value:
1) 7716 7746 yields 10.6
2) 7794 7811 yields 10.4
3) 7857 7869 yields 10.4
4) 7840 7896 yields 10.3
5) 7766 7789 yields 10.5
